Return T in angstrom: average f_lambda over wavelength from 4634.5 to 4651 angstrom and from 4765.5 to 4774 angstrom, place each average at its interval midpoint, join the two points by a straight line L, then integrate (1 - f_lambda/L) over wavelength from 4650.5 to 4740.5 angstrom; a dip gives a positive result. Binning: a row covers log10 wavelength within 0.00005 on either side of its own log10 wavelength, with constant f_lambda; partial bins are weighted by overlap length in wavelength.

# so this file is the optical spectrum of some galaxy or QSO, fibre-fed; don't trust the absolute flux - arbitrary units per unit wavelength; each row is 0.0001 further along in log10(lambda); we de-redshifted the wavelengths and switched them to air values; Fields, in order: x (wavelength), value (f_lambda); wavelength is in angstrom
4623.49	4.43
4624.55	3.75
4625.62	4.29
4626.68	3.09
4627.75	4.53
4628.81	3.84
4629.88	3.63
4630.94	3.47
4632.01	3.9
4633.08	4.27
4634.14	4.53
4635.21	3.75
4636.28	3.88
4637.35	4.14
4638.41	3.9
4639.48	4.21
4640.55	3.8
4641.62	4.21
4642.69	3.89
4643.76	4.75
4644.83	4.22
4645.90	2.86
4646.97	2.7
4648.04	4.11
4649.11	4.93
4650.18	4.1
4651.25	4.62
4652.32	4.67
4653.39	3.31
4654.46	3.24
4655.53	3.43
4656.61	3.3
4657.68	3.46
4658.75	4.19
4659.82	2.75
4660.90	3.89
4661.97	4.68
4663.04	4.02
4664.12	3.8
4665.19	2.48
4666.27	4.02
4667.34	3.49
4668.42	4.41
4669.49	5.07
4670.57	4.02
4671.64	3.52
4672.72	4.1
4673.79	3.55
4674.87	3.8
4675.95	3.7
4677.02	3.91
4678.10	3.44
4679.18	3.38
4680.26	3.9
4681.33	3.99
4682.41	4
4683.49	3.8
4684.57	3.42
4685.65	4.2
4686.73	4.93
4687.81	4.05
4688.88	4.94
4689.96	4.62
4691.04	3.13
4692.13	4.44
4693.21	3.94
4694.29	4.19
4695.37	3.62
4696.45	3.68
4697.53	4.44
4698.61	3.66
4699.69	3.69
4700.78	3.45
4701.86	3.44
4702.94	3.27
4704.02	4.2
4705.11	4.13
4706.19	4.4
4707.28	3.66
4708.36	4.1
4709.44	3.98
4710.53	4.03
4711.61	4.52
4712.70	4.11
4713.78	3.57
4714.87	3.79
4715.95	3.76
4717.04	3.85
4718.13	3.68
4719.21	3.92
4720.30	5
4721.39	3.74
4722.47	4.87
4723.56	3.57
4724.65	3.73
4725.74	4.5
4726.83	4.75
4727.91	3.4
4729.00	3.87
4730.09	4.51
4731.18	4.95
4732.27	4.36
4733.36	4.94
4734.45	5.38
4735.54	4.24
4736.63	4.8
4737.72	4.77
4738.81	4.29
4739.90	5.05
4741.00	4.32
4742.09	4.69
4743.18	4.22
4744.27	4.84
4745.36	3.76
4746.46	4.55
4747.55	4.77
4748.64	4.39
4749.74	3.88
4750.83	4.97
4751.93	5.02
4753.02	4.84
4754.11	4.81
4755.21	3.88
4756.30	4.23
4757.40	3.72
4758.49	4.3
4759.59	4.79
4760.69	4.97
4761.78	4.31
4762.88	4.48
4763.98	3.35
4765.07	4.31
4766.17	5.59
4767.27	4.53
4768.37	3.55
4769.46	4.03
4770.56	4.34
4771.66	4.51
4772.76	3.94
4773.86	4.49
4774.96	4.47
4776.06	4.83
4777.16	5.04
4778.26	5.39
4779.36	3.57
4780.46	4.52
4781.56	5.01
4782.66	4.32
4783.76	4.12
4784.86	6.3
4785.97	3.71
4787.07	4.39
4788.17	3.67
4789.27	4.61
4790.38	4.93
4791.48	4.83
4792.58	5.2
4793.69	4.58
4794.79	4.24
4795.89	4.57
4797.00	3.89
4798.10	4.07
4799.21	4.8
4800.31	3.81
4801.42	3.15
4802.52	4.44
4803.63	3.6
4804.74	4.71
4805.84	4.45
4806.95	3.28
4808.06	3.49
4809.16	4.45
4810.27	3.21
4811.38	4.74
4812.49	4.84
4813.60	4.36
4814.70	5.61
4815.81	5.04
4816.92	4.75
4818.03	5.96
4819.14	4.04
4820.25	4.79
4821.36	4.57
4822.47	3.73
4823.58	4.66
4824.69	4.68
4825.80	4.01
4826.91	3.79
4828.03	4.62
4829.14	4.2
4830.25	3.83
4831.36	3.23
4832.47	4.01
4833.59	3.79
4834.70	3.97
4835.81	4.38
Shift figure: 2.7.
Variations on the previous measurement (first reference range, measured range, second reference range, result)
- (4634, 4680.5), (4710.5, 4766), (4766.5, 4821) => -2.0 angstrom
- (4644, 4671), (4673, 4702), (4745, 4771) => 0.7 angstrom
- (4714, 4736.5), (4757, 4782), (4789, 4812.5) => -1.1 angstrom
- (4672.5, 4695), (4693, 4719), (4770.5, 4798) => 1.3 angstrom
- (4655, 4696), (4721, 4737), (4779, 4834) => -1.2 angstrom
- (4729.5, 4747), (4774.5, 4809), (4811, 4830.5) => 1.5 angstrom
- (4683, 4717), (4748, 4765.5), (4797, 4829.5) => -1.0 angstrom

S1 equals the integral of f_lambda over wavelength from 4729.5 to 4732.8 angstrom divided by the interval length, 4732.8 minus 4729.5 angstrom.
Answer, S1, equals 4.59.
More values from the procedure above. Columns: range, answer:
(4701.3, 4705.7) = 3.77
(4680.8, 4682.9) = 3.99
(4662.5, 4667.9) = 3.56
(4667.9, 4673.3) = 4.22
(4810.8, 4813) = 4.76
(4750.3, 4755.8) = 4.7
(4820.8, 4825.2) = 4.41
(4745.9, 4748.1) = 4.65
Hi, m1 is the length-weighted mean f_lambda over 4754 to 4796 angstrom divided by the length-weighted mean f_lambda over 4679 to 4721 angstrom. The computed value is 1.12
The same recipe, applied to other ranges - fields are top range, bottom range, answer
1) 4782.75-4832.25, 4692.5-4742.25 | 1.05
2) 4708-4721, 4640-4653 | 0.99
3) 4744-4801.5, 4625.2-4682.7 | 1.15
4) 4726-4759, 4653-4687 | 1.19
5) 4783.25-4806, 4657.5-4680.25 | 1.15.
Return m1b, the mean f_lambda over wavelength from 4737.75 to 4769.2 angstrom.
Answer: 4.44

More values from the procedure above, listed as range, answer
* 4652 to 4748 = 4.04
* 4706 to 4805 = 4.36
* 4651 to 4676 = 3.81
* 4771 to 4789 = 4.52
